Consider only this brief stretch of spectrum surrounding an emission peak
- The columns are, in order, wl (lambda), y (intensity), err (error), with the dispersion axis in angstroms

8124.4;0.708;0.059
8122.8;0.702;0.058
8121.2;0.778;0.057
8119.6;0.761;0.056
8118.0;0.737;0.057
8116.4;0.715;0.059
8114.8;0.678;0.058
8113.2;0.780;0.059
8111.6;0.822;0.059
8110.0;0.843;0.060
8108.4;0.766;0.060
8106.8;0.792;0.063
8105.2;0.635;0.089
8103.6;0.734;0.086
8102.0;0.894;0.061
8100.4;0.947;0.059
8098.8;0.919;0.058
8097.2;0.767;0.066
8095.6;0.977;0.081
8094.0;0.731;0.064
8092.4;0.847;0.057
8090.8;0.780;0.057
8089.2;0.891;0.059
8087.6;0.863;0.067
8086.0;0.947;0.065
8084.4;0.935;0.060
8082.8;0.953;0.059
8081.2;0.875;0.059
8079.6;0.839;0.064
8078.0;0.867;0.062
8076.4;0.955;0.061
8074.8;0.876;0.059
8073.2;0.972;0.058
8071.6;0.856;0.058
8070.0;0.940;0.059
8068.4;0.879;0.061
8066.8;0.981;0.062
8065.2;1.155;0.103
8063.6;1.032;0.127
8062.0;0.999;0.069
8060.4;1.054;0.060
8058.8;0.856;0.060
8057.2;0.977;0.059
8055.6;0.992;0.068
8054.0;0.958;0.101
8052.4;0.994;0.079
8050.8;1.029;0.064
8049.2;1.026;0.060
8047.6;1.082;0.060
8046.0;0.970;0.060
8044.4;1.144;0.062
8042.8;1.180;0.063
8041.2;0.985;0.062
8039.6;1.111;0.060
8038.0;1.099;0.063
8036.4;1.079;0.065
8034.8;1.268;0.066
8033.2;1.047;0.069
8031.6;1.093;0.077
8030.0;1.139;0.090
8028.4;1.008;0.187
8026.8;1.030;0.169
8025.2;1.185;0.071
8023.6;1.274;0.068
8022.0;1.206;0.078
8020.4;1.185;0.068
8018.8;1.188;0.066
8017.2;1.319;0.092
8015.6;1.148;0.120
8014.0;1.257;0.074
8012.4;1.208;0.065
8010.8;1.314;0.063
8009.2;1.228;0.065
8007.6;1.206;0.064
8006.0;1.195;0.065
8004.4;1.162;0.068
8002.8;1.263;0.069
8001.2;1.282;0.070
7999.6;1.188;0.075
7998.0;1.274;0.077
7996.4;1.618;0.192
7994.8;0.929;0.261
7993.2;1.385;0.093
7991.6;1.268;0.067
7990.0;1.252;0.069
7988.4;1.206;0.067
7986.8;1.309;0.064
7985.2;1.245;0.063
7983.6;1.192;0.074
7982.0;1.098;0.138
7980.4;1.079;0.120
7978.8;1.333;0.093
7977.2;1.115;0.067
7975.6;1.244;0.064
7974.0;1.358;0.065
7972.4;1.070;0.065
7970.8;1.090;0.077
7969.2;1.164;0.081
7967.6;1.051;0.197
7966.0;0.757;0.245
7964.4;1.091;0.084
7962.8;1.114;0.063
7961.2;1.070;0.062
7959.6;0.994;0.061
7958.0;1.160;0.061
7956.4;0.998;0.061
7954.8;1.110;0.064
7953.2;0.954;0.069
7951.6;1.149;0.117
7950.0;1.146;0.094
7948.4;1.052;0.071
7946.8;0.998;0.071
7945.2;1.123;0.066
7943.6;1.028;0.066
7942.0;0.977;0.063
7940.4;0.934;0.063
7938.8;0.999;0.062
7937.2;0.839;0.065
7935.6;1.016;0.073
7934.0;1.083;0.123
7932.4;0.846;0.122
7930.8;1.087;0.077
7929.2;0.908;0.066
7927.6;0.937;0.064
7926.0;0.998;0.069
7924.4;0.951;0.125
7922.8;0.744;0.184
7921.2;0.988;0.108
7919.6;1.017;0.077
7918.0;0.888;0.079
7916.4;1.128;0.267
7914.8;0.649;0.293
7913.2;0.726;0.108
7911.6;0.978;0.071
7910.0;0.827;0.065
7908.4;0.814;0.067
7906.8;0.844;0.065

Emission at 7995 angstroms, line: Mg II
